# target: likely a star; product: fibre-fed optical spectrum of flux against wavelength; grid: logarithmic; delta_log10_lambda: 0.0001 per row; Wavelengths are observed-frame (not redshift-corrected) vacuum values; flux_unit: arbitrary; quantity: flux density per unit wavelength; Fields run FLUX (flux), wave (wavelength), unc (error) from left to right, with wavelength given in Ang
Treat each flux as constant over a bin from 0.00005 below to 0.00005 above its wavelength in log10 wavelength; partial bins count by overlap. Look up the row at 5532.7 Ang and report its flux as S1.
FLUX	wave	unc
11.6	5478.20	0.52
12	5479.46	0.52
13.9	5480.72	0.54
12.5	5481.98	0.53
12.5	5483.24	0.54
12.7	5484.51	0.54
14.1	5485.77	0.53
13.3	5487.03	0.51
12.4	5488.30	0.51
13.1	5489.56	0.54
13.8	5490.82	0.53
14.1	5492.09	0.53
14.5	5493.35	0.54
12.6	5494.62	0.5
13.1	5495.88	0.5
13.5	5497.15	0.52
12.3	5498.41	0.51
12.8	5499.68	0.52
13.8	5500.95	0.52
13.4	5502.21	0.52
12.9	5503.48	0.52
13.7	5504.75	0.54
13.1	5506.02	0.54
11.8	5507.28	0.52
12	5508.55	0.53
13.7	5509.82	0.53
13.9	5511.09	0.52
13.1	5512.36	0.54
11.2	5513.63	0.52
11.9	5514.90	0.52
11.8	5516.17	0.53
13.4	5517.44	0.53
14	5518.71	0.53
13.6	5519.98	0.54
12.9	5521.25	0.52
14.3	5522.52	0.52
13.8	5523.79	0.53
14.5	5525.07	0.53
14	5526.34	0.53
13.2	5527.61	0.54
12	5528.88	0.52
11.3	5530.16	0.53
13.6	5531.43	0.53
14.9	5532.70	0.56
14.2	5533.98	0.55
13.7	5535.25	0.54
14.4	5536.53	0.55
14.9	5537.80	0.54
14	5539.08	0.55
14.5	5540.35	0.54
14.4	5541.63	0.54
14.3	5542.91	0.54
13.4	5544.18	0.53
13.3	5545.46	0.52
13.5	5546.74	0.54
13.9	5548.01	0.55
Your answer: 14.9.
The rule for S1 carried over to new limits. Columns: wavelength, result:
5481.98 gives 12.5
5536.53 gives 14.4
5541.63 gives 14.4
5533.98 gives 14.2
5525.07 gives 14.5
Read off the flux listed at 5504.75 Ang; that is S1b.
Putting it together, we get 13.7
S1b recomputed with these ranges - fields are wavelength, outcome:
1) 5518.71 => 14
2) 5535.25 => 13.7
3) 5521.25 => 12.9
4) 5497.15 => 13.5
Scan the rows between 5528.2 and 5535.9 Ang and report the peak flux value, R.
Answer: 14.9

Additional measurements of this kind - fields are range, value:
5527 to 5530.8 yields 13.2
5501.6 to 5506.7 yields 13.7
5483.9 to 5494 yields 14.5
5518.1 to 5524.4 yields 14.3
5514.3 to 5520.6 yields 14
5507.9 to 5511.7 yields 13.9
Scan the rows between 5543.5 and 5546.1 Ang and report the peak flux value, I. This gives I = 13.4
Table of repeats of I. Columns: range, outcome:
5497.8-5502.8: 13.8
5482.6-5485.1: 12.7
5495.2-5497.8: 13.5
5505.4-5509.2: 13.1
